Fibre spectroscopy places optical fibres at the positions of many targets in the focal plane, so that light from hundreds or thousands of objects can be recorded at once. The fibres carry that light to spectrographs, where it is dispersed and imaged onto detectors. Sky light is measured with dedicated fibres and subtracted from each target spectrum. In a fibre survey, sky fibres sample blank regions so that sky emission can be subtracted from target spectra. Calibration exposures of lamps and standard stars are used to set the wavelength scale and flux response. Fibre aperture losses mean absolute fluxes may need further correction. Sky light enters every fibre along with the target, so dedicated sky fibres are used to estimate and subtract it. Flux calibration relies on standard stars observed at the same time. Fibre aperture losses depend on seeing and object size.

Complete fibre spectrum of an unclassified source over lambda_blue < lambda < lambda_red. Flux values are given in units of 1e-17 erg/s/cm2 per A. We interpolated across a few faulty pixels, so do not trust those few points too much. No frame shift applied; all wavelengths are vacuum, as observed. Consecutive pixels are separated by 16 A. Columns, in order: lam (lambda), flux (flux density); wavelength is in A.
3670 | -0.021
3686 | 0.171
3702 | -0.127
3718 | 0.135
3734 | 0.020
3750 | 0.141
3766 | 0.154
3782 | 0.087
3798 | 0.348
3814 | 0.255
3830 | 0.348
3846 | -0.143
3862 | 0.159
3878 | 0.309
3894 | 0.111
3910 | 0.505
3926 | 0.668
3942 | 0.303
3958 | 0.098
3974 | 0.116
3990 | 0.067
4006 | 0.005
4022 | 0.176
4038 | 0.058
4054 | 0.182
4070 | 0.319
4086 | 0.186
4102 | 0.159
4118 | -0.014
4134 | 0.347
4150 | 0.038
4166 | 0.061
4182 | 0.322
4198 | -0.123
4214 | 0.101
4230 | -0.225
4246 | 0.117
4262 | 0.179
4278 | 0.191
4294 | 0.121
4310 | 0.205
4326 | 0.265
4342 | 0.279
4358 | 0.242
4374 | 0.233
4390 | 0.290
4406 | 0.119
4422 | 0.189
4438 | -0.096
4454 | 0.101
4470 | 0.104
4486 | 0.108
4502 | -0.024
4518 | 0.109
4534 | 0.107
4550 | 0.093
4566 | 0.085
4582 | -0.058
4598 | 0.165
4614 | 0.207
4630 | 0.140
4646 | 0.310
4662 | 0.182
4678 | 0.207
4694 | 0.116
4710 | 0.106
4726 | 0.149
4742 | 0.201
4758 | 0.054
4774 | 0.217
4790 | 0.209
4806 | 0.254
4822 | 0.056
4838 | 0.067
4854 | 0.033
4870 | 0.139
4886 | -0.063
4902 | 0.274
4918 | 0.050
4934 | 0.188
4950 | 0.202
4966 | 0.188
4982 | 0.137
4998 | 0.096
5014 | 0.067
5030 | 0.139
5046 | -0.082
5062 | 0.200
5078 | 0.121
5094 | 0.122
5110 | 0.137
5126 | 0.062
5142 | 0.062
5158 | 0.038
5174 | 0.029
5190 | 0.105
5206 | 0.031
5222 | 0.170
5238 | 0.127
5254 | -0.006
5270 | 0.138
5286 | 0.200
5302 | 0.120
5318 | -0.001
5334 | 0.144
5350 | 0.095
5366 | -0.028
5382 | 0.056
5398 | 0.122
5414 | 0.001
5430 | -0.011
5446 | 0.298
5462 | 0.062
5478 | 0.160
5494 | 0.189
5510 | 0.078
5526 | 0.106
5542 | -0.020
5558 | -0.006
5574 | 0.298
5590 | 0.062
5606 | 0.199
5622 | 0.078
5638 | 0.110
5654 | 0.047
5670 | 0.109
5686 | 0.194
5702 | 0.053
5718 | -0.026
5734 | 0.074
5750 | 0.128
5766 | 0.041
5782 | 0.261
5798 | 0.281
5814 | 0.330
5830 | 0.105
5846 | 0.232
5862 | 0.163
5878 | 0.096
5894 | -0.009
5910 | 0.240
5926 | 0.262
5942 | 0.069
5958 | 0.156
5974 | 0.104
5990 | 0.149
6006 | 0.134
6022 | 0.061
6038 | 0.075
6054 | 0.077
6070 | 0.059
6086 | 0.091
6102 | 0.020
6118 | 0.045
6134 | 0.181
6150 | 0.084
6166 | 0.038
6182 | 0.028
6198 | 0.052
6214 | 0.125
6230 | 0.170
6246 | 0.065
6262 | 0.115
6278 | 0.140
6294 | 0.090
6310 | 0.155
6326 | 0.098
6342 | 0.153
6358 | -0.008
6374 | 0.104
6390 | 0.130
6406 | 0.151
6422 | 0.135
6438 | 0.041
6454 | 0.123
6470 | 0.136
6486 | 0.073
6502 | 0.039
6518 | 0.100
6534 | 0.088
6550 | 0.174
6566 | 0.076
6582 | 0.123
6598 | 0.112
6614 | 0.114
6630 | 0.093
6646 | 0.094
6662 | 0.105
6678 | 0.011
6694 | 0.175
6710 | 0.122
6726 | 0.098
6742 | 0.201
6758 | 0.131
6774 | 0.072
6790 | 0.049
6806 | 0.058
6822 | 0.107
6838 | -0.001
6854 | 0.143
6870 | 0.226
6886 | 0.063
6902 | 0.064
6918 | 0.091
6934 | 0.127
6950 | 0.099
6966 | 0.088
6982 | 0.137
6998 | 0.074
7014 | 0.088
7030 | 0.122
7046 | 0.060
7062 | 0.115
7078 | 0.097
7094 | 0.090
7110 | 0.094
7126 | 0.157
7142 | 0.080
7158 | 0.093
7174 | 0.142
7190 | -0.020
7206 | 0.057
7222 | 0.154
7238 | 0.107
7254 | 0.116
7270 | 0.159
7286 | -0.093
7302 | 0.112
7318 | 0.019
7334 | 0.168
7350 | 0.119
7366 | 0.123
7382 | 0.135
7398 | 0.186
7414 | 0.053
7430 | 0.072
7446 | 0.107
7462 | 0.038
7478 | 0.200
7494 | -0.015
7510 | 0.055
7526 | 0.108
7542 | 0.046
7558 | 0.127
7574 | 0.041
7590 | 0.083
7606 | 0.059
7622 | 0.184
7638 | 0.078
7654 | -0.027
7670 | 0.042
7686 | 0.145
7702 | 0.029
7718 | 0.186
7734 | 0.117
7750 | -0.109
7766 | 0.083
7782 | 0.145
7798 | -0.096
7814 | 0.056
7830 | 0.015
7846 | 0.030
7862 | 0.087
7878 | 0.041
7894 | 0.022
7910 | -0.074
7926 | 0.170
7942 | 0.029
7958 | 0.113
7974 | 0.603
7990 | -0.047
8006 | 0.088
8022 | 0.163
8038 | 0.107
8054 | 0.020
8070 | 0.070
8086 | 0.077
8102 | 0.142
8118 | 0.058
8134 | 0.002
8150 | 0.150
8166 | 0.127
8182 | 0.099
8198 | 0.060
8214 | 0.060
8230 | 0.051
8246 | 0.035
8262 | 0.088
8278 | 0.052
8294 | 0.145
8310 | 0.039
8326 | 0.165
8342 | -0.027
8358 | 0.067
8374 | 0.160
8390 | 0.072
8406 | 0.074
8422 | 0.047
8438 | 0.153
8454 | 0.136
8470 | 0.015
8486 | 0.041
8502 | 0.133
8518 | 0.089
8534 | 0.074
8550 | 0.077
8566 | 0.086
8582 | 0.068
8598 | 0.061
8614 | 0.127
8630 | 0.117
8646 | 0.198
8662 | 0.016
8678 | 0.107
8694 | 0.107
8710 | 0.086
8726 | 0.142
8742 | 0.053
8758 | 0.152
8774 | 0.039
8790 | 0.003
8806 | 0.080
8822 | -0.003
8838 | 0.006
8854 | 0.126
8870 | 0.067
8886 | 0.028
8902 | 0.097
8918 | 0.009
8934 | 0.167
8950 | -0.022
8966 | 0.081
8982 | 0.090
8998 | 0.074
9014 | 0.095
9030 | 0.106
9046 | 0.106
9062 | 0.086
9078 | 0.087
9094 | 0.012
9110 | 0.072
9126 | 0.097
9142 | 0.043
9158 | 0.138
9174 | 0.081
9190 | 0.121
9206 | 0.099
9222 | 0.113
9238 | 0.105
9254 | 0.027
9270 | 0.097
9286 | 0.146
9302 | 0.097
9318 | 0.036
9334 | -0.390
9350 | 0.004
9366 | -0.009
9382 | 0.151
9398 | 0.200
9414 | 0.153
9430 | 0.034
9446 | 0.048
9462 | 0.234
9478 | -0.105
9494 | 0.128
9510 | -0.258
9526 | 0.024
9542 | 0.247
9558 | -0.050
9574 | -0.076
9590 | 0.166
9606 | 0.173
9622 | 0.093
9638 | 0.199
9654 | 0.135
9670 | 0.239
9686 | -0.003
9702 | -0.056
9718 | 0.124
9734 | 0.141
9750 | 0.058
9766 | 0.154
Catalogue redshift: 1.14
